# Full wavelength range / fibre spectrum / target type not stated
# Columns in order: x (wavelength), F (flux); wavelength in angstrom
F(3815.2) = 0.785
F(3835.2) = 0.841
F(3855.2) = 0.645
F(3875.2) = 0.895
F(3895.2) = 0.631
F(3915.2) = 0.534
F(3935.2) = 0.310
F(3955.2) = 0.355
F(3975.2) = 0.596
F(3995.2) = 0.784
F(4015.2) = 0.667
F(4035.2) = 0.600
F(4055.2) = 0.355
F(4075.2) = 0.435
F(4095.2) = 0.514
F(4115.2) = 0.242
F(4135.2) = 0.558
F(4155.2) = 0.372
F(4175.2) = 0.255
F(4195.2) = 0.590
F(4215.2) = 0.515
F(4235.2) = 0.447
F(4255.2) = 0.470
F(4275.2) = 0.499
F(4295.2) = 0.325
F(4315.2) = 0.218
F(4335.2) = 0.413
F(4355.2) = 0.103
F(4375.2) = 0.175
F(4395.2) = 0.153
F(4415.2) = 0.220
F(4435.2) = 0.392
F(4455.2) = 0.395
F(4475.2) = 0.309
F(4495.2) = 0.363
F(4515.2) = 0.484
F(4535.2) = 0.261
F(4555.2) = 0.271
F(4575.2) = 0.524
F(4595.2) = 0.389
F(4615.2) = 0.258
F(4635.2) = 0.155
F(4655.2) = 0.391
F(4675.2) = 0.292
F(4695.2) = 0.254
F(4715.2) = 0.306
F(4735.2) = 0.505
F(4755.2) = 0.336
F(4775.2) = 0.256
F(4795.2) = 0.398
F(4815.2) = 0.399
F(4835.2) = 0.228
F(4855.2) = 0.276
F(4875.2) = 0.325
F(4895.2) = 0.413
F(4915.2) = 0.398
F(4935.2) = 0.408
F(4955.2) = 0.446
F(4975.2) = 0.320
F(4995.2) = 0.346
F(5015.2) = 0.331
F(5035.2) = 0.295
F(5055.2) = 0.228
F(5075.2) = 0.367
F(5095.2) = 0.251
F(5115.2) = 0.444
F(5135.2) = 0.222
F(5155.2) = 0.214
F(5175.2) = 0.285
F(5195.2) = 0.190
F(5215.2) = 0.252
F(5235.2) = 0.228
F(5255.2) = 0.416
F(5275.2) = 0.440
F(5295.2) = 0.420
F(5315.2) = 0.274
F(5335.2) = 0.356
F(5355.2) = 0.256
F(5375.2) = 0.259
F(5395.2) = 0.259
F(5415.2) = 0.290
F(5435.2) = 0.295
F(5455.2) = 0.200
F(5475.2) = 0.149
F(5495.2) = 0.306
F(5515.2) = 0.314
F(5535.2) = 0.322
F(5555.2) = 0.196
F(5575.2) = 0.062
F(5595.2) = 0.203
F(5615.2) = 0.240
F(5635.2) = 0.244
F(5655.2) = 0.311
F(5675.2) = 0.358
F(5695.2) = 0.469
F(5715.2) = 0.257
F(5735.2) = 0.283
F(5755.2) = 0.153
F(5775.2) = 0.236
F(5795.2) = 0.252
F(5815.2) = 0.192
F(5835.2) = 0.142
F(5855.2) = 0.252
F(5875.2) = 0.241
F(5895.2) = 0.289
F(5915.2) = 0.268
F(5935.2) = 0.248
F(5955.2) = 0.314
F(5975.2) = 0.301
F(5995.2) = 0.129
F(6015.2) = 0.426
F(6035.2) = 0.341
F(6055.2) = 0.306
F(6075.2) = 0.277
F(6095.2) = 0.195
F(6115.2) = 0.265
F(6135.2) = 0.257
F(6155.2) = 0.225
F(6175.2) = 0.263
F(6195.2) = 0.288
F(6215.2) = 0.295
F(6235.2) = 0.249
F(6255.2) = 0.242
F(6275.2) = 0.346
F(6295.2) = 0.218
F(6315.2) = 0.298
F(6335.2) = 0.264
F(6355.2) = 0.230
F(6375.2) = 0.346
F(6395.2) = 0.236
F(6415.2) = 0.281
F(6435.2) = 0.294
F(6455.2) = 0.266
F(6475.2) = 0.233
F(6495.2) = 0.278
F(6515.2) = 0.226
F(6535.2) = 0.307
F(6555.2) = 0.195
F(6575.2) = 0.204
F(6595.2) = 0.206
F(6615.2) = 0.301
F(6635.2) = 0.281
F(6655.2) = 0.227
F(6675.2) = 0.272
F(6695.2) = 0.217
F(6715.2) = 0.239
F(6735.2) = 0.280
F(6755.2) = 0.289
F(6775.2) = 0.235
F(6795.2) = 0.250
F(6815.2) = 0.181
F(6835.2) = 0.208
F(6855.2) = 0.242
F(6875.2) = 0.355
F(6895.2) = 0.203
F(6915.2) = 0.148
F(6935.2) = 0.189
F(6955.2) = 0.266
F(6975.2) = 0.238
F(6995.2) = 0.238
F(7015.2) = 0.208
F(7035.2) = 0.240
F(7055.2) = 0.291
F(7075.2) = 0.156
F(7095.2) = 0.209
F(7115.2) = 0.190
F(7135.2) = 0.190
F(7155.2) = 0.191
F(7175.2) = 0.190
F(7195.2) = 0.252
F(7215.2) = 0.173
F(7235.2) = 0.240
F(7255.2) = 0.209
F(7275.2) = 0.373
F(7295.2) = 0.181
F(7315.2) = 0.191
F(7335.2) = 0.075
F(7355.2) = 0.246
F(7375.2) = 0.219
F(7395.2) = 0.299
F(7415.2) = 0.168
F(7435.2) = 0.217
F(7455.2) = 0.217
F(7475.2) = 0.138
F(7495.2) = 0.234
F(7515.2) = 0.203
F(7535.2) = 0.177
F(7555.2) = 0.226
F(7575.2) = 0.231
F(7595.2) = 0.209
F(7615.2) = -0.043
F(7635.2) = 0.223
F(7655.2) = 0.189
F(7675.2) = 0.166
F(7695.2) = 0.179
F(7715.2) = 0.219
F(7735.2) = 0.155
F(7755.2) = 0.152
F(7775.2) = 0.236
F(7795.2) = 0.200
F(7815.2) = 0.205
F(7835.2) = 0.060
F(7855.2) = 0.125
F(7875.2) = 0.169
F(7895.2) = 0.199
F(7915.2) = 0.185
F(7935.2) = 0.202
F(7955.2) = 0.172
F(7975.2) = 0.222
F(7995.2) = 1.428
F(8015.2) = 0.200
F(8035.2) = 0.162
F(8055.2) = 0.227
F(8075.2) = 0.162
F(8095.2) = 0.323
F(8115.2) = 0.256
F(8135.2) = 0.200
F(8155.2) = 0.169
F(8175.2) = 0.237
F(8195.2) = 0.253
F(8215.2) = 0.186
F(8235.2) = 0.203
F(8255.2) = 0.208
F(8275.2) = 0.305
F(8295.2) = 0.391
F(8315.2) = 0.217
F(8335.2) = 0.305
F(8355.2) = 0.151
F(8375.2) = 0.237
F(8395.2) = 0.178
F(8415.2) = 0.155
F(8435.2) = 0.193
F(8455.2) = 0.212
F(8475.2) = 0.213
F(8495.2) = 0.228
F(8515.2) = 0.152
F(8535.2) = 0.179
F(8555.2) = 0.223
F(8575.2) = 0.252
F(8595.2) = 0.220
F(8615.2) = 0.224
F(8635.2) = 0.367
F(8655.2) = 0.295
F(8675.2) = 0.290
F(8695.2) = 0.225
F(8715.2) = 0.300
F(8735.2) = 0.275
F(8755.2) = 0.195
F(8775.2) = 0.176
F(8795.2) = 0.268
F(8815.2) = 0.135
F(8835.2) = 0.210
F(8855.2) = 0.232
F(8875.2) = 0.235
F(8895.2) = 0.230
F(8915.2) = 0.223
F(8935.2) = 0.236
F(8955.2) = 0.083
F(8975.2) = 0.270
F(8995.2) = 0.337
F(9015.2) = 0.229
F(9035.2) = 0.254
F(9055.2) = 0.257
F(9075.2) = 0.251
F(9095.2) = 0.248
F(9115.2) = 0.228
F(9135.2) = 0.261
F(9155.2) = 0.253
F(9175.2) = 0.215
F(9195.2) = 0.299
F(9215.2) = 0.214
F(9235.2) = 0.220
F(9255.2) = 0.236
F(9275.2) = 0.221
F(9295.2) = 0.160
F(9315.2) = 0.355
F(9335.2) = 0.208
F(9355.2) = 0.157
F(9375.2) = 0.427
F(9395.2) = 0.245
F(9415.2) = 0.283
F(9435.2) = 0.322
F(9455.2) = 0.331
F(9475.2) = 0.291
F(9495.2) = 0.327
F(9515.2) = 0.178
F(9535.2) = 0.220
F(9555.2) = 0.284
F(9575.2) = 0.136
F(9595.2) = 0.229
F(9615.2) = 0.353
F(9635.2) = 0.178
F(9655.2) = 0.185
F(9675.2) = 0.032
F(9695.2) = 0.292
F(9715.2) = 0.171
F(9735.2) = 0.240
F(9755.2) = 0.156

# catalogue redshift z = 1.144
